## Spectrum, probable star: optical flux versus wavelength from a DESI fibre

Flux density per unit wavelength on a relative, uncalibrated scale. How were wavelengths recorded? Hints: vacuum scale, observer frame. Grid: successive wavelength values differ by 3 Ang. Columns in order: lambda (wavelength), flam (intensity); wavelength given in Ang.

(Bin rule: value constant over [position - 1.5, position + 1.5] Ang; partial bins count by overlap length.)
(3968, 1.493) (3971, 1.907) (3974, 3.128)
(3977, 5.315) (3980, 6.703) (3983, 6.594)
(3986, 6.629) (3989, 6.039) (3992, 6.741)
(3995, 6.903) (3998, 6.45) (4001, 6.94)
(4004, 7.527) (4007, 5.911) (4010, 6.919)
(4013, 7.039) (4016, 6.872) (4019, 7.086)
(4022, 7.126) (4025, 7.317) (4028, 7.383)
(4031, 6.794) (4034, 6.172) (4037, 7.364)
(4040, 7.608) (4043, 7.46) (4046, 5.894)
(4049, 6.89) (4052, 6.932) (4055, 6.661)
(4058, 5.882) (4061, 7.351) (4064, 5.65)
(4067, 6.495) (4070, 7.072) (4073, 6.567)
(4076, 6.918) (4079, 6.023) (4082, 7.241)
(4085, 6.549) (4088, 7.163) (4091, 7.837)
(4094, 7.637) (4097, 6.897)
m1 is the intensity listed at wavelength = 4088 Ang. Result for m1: 7.163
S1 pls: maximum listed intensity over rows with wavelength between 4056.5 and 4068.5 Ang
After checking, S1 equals 7.351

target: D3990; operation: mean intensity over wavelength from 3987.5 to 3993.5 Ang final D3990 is 6.39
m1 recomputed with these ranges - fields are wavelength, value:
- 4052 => 6.932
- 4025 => 7.317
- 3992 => 6.741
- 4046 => 5.894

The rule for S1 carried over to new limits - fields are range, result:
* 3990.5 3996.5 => 6.903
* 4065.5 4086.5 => 7.241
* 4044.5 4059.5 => 6.932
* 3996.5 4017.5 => 7.527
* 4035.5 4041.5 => 7.608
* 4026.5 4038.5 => 7.383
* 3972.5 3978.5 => 5.315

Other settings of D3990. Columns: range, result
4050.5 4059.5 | 6.49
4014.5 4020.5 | 6.98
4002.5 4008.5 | 6.72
